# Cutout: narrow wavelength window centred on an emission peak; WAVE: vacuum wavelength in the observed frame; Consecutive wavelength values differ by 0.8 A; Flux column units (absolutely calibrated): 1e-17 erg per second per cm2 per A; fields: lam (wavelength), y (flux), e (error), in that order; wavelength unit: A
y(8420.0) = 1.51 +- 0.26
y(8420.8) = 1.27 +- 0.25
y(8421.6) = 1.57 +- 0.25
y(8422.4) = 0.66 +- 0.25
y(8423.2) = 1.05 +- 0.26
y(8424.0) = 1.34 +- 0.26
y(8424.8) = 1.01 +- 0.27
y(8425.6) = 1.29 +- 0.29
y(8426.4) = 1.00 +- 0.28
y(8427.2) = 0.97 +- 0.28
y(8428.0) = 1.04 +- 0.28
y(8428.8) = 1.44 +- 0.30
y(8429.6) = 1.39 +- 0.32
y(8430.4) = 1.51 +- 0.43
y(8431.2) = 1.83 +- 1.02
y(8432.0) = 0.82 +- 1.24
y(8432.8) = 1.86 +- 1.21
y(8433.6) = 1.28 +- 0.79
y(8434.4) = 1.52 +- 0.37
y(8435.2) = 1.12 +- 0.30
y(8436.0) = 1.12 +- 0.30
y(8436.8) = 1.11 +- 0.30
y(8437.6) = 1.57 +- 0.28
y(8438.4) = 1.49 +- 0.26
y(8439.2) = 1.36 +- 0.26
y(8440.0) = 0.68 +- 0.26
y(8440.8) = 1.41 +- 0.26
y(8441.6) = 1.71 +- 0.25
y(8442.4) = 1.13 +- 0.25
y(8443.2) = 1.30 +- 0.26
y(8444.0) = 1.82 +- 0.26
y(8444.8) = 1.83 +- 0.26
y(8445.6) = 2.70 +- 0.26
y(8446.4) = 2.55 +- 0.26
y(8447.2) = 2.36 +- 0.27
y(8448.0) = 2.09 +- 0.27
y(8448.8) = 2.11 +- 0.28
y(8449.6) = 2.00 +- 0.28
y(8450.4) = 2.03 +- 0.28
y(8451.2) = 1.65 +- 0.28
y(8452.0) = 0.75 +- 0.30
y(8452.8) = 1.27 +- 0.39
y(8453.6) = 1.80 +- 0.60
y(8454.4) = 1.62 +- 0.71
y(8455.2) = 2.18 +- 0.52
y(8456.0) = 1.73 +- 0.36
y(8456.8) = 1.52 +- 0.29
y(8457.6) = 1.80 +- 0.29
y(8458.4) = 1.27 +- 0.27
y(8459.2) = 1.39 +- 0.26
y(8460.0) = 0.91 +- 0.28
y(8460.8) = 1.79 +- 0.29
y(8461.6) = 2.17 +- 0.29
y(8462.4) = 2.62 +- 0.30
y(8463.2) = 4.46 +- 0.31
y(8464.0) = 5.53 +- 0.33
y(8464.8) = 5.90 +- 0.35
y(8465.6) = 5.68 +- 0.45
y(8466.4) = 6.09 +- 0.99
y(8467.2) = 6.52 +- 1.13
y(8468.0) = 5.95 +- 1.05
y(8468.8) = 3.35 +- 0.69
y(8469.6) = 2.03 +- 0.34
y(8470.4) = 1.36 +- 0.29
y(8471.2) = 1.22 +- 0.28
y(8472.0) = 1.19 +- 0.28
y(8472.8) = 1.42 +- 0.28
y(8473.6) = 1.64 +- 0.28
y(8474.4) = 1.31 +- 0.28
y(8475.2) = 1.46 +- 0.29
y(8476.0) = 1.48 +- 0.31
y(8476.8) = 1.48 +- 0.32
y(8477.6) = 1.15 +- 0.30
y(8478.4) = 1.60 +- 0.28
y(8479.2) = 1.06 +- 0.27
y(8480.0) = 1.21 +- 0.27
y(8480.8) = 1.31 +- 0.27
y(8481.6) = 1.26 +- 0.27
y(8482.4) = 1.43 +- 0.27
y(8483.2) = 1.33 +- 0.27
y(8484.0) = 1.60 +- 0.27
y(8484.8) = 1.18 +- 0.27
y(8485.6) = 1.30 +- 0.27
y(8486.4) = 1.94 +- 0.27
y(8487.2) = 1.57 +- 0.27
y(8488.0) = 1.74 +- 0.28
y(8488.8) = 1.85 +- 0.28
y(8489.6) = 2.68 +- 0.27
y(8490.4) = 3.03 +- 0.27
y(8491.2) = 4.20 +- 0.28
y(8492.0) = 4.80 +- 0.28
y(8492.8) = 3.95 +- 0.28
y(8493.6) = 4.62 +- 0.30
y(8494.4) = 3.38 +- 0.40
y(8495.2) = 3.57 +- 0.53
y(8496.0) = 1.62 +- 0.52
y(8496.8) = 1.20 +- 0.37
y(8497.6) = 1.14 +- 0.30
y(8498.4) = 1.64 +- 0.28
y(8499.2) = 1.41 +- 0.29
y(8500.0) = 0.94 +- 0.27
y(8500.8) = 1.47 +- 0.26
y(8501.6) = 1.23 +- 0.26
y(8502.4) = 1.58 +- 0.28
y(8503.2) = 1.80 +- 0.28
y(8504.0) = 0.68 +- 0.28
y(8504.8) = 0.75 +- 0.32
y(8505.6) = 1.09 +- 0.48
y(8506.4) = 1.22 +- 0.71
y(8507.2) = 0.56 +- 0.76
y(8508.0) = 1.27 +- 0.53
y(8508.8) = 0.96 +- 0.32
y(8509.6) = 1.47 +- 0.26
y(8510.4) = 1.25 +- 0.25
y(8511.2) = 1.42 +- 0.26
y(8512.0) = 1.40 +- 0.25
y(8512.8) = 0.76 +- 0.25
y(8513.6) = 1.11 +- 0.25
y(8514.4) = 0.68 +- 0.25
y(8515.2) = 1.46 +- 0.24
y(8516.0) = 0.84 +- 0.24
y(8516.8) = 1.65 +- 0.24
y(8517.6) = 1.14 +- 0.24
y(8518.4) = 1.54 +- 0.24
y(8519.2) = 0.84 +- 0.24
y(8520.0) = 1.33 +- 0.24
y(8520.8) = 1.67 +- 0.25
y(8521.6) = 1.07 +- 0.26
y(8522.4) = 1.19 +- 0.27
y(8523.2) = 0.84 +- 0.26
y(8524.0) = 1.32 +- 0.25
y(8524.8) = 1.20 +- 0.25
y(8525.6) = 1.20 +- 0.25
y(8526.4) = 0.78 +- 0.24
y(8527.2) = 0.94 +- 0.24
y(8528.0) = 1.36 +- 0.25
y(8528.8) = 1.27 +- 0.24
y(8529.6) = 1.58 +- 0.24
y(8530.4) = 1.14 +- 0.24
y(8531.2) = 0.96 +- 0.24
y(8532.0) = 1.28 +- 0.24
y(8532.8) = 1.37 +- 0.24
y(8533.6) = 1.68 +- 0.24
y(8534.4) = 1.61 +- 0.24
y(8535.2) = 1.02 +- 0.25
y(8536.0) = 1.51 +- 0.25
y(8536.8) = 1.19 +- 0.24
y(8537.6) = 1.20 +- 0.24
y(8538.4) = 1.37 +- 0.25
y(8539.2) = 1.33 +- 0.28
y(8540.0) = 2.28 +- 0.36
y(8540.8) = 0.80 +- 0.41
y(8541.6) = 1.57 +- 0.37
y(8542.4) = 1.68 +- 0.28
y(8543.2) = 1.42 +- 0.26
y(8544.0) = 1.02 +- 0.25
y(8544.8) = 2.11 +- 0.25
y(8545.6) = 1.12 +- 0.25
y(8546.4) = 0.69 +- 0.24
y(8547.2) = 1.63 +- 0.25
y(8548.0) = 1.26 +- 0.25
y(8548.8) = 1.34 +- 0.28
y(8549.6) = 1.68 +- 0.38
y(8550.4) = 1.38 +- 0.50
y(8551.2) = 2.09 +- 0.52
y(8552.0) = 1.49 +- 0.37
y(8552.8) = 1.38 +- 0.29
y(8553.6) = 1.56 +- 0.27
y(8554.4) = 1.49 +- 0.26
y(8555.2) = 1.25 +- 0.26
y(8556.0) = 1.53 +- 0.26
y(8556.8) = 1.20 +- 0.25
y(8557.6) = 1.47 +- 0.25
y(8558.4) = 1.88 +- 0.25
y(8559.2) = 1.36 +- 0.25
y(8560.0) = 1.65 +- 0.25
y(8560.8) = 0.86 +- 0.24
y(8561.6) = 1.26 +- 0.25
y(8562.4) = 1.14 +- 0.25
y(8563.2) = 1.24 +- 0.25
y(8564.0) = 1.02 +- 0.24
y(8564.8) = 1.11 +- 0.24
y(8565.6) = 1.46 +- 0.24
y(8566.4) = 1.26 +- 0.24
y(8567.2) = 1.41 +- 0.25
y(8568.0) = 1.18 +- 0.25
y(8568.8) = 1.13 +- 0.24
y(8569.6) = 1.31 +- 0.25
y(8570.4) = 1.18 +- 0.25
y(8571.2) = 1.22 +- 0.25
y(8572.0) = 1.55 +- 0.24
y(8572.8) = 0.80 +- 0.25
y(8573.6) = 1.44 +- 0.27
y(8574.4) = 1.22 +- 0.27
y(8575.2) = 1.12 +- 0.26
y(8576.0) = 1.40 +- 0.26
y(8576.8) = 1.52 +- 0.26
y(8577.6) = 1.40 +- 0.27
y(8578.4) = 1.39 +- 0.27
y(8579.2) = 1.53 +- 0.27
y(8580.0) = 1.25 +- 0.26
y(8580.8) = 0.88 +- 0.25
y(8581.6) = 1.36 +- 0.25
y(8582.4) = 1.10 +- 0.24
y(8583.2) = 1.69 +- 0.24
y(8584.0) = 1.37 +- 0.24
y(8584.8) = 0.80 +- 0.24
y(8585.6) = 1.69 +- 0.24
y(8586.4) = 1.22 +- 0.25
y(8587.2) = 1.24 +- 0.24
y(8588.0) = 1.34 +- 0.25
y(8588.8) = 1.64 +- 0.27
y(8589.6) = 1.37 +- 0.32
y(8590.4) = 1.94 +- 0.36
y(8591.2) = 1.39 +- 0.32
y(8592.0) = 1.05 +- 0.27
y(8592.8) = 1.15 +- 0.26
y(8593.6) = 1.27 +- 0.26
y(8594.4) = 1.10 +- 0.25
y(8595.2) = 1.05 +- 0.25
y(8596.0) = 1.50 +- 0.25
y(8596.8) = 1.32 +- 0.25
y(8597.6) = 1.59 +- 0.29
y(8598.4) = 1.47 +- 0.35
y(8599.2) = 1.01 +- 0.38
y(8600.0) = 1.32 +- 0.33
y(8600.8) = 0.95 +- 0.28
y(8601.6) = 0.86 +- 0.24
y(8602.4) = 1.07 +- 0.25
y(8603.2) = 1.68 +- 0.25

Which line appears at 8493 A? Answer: [N II]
